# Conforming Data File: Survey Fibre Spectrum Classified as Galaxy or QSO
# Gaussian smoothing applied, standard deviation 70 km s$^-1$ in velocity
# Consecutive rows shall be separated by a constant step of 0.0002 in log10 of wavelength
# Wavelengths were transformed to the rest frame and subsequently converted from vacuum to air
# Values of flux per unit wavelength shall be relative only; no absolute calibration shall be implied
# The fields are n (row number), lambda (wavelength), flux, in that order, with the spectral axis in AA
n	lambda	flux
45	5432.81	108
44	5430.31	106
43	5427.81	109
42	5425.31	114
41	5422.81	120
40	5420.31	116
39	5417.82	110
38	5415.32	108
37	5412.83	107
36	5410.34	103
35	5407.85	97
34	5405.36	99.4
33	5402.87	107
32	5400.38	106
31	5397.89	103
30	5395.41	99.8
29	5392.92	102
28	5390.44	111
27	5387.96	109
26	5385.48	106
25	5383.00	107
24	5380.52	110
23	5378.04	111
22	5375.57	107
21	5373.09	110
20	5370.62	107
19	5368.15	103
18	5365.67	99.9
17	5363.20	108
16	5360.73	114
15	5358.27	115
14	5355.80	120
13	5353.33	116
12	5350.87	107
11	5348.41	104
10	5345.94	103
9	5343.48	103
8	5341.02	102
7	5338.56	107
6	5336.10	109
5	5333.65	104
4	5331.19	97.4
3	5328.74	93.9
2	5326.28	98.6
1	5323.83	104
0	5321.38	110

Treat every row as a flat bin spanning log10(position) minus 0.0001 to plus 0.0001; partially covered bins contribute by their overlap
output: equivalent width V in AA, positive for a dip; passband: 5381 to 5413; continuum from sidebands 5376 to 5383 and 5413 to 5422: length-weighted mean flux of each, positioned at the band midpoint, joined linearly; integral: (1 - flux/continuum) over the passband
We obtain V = 1.70 AA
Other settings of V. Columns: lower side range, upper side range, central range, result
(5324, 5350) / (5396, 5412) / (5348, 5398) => -2.8 AA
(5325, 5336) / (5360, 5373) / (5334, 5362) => -1.6 AA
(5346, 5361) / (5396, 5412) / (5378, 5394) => -0.3 AA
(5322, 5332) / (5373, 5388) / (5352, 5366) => -1.1 AA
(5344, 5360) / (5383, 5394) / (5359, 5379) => 0.2 AA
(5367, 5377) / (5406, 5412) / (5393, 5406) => -0.1 AA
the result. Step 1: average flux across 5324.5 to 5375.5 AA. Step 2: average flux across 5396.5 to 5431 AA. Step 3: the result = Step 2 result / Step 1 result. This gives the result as 1.01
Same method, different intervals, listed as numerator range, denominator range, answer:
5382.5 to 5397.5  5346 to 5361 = 0.94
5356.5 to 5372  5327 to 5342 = 1.06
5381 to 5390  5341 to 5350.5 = 1.04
